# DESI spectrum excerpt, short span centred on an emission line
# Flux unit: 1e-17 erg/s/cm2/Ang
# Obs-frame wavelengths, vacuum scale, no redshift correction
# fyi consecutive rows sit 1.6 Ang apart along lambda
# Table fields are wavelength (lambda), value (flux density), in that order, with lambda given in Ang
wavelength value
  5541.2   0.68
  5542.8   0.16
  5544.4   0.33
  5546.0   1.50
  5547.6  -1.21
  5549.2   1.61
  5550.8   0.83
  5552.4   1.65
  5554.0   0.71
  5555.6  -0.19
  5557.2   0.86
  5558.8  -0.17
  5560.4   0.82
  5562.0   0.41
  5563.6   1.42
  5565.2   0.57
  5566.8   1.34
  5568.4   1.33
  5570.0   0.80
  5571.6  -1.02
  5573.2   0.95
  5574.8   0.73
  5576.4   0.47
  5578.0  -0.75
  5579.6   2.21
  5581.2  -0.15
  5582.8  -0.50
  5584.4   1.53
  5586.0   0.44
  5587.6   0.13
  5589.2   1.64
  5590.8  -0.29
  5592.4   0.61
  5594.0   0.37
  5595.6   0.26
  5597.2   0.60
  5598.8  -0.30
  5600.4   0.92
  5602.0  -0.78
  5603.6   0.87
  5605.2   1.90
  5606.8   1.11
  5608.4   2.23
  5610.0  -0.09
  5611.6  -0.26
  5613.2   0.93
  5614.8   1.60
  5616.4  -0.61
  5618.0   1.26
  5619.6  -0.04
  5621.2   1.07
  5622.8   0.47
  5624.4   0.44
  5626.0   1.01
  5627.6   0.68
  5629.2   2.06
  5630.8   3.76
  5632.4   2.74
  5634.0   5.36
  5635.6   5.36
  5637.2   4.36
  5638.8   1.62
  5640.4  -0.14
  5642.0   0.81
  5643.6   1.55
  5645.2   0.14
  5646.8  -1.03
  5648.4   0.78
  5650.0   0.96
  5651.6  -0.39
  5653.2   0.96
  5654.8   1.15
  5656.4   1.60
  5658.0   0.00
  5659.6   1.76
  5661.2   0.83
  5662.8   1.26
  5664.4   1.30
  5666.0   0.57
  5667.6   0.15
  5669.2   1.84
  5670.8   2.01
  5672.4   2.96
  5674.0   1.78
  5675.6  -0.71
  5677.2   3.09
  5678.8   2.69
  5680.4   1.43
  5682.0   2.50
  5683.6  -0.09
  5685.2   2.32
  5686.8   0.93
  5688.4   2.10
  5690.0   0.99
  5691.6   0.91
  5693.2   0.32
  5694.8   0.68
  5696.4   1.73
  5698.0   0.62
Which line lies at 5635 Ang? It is [O II]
